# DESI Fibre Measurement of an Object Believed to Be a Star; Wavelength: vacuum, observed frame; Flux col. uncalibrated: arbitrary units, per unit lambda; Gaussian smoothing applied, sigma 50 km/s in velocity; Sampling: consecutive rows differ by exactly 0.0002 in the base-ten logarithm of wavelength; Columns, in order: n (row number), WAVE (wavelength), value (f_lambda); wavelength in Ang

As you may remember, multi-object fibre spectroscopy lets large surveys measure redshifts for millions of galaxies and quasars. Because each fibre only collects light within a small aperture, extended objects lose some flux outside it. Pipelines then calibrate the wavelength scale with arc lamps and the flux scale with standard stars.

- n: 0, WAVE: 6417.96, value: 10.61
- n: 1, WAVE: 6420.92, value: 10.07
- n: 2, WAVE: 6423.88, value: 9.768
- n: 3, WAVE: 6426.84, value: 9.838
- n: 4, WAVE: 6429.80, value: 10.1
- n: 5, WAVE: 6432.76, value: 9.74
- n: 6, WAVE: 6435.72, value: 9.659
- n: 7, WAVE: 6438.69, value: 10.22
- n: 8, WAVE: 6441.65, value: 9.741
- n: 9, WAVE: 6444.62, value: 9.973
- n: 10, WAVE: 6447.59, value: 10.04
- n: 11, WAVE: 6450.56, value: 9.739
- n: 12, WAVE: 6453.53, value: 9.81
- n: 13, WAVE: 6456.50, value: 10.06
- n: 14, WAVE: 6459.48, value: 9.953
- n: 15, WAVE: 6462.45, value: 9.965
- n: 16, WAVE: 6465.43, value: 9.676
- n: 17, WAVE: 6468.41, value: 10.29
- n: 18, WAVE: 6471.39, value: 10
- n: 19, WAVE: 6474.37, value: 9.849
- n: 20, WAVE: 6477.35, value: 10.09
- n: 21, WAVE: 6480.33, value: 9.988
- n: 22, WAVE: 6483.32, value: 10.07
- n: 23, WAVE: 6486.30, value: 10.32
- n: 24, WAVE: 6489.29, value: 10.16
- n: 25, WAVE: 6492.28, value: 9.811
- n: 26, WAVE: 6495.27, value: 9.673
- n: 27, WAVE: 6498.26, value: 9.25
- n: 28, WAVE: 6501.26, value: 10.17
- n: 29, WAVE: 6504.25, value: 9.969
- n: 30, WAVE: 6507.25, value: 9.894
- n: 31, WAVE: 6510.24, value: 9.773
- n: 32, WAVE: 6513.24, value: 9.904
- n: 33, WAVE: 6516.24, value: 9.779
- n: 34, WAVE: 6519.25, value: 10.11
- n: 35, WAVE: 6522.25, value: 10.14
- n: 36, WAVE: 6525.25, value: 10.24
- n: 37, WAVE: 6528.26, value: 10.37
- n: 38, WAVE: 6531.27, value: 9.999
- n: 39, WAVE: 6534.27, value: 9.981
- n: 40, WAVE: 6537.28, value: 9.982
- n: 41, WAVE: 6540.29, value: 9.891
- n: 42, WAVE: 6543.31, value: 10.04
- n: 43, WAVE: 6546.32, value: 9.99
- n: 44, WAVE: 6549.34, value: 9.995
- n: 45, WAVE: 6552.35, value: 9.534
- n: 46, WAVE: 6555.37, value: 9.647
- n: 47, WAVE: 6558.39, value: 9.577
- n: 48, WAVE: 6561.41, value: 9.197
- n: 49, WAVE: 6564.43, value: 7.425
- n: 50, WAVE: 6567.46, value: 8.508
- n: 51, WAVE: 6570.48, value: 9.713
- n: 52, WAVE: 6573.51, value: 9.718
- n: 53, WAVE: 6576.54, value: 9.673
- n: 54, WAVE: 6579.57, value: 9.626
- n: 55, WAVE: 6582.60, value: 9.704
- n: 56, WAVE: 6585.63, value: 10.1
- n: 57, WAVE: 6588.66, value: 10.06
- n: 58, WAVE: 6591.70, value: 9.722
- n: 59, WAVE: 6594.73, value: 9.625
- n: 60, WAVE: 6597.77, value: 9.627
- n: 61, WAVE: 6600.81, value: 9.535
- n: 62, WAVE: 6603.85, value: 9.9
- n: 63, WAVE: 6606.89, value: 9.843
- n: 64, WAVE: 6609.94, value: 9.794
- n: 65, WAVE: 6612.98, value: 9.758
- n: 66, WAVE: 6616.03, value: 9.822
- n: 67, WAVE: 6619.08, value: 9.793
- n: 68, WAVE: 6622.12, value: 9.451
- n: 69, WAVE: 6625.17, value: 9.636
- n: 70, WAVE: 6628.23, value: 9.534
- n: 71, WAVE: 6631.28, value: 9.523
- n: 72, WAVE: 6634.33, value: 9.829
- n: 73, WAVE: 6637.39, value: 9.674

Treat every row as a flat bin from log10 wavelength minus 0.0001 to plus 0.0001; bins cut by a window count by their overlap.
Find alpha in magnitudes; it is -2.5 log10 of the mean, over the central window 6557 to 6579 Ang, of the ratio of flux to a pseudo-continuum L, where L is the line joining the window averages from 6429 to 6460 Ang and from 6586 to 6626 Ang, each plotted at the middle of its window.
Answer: 0.07 mag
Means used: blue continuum 9.91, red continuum 9.75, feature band 9.13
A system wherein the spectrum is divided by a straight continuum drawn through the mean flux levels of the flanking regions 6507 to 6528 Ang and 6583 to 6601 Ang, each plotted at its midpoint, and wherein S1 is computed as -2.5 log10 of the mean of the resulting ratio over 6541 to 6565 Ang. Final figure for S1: 0.04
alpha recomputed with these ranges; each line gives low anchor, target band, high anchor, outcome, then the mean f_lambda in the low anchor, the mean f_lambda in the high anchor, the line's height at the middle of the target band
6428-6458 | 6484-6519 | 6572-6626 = -0.01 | 9.91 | 9.75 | 9.85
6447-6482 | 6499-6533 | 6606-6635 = -0.02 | 9.95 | 9.69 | 9.87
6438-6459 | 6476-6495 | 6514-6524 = -0.01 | 9.93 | 10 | 9.97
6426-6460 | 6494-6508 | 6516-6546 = 0.02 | 9.91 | 10.1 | 10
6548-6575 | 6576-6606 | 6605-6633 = -0.03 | 9.25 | 9.69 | 9.48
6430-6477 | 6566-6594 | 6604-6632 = 0.01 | 9.92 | 9.7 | 9.75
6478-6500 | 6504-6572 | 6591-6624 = 0.01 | 9.91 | 9.72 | 9.83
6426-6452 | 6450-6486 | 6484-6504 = -0.01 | 9.9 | 9.91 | 9.9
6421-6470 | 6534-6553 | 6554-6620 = -0.03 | 9.91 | 9.56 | 9.67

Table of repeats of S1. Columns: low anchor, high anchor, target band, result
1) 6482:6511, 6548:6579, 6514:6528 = -0.043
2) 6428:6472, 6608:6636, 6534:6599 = 0.018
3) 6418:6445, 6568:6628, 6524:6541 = -0.031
